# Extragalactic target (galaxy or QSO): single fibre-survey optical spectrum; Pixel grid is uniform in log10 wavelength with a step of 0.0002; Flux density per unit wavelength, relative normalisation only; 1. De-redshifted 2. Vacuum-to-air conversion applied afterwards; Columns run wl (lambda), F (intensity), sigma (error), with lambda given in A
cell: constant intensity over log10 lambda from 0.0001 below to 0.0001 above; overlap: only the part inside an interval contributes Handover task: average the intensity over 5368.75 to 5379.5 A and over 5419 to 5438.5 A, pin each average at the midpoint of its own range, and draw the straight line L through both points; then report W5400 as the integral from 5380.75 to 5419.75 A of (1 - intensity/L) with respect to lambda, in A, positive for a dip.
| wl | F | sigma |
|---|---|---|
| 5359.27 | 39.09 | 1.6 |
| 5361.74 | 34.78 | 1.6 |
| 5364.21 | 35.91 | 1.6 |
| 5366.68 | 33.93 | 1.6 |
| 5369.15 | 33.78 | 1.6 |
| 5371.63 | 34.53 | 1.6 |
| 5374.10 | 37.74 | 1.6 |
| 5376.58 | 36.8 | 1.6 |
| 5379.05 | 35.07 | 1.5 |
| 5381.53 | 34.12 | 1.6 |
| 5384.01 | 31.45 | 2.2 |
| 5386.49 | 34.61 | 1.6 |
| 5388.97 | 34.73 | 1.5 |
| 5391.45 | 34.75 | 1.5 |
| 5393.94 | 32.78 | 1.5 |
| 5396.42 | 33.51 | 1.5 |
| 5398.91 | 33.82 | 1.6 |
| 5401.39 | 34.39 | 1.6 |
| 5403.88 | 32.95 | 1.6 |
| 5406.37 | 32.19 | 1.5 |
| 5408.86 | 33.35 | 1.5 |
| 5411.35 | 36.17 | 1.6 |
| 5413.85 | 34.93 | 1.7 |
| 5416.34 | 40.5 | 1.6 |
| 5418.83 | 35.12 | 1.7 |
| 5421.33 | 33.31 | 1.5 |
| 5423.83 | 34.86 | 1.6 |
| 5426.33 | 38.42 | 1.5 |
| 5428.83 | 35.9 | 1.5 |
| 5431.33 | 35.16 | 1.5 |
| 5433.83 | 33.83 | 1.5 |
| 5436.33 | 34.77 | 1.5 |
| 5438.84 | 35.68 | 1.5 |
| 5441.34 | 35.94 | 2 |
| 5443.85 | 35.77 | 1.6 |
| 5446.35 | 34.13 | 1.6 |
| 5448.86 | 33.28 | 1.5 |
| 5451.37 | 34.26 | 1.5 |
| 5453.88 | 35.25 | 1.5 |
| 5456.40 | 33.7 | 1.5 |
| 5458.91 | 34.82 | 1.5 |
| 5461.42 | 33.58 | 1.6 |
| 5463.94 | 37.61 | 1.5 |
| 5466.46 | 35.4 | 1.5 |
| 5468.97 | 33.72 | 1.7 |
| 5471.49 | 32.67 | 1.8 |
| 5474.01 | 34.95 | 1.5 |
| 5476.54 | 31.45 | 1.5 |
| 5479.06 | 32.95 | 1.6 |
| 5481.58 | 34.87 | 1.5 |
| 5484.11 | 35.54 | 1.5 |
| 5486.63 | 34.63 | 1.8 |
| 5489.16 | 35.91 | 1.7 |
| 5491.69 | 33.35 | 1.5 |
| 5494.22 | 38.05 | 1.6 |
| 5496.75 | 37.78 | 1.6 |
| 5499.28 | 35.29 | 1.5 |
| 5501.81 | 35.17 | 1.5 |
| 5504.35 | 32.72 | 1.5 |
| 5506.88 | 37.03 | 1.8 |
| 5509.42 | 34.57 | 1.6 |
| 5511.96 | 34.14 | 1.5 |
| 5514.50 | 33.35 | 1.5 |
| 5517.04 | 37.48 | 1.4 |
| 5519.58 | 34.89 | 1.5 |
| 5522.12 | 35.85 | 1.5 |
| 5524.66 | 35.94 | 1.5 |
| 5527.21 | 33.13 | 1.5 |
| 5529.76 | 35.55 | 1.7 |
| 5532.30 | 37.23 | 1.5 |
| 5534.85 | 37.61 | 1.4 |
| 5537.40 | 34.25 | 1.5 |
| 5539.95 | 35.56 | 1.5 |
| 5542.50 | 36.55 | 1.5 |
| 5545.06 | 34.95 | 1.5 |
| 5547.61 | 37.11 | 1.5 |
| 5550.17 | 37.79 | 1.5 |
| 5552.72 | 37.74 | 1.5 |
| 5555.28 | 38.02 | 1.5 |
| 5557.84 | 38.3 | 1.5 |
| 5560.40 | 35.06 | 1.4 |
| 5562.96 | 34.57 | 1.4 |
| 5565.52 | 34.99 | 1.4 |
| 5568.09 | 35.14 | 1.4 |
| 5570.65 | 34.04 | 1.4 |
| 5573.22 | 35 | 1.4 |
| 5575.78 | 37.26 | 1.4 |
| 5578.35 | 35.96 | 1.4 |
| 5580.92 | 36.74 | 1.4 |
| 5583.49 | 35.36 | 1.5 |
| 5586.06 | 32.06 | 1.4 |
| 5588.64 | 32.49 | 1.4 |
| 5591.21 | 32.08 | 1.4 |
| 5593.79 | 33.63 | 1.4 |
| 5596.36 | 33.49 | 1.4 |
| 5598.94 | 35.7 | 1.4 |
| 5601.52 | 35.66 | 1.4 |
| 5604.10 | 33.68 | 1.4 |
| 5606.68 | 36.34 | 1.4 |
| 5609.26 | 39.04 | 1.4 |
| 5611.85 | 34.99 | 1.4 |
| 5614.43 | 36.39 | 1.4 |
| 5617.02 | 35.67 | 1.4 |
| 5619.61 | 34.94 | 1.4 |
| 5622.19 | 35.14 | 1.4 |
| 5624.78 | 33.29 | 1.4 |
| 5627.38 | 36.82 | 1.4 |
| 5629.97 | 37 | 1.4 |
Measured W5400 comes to 1.3 A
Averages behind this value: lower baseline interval 35.8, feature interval 34.3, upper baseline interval 35.2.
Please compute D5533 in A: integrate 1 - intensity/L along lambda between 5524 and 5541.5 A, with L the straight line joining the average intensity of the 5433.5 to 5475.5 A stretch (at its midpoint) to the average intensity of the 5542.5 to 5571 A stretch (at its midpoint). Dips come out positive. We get 0.1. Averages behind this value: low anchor 34.7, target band 35.6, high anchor 36.2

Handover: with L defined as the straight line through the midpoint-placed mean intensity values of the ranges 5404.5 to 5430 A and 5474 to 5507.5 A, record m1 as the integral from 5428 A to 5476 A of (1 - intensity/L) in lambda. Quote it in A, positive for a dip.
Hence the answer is 0.7 A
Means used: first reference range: 35.4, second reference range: 34.9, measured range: 34.7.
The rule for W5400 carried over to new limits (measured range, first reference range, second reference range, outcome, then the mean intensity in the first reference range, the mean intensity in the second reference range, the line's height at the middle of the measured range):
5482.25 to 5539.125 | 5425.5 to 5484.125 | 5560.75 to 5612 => -1.0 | 34.7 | 34.9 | 34.8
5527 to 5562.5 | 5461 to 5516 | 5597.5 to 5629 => -1.2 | 34.8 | 35.6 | 35.2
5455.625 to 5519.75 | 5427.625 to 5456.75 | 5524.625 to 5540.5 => 0.7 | 34.8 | 35.6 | 35.2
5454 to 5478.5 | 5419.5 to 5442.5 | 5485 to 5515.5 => 0.7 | 35.3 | 35.2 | 35.2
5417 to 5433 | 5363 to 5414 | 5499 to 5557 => -0.4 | 34.3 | 35.8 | 34.7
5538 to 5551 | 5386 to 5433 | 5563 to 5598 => -0.6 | 34.8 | 34.5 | 34.6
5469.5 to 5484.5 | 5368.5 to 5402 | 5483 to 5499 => 0.9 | 34.4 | 35.9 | 35.7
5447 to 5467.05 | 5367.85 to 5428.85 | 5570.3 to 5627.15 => 0.1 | 34.8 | 35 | 34.8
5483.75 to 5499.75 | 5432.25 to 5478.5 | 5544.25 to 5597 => -0.5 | 34.5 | 35.4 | 34.7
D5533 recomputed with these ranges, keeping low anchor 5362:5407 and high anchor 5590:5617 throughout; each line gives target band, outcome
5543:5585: -1.4 A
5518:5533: -0.2 A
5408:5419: -0.6 A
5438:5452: -0.1 A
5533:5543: -0.3 A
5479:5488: 0.0 A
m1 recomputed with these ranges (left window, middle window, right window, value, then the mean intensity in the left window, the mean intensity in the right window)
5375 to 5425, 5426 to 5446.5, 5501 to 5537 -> -0.4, 34.5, 35.3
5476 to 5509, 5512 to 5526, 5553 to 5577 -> 0.0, 35.1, 35.9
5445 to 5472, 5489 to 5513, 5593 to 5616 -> -0.4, 34.5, 35.5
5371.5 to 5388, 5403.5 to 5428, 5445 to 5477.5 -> -0.5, 34.9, 34.2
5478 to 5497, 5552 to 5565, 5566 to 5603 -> -0.7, 35.3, 34.6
